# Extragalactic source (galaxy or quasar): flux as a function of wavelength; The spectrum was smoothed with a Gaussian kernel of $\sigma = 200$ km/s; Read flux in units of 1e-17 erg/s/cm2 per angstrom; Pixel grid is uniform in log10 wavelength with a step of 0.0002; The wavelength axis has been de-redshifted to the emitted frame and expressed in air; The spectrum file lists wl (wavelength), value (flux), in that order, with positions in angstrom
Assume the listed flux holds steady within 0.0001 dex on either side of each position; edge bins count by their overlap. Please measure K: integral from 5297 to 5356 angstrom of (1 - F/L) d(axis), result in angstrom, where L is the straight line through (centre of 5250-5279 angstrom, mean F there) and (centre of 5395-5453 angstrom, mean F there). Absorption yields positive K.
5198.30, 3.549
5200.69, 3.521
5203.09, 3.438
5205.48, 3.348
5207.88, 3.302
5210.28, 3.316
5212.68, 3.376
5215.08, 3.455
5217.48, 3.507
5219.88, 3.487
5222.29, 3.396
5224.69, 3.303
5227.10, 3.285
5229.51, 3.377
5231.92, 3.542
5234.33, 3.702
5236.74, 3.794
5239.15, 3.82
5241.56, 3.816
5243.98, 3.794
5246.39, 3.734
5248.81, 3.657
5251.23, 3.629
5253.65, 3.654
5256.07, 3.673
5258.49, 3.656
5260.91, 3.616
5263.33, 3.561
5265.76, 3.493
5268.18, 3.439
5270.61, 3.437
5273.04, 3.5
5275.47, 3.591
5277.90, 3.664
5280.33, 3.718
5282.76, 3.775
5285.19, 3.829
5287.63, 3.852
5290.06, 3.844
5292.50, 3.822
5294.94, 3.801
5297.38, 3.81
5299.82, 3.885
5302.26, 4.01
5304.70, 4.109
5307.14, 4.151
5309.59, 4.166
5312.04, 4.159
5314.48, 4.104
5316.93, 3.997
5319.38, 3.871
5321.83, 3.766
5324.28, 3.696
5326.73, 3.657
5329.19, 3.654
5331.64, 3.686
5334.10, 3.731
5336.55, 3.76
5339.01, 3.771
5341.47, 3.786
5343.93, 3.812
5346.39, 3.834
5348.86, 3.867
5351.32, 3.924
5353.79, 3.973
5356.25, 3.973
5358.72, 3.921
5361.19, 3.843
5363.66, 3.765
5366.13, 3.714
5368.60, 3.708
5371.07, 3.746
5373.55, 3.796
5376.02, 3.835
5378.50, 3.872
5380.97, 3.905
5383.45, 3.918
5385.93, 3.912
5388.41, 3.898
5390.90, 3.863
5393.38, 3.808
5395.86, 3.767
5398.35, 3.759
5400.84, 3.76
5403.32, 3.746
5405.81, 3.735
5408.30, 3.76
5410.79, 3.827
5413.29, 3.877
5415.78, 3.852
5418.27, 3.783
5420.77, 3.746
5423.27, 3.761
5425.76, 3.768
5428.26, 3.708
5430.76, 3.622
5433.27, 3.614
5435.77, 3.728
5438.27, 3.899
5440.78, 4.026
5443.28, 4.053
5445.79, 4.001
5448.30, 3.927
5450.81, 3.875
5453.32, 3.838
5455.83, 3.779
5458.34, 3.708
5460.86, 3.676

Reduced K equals -3.5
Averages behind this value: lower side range 3.58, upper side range 3.81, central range 3.89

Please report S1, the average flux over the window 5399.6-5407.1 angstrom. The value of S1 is 3.75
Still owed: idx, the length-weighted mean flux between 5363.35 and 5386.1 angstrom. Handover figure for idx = 3.82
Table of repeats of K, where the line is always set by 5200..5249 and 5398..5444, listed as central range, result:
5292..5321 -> -2.87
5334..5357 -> -1.00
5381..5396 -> -0.51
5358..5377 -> -0.36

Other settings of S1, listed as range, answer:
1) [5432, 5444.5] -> 3.86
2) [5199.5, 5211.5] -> 3.38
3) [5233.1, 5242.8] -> 3.78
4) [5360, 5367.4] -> 3.77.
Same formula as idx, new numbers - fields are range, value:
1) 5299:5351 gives 3.88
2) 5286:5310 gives 3.93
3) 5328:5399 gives 3.82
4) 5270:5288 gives 3.67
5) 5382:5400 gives 3.84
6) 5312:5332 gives 3.83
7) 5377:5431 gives 3.81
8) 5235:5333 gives 3.77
